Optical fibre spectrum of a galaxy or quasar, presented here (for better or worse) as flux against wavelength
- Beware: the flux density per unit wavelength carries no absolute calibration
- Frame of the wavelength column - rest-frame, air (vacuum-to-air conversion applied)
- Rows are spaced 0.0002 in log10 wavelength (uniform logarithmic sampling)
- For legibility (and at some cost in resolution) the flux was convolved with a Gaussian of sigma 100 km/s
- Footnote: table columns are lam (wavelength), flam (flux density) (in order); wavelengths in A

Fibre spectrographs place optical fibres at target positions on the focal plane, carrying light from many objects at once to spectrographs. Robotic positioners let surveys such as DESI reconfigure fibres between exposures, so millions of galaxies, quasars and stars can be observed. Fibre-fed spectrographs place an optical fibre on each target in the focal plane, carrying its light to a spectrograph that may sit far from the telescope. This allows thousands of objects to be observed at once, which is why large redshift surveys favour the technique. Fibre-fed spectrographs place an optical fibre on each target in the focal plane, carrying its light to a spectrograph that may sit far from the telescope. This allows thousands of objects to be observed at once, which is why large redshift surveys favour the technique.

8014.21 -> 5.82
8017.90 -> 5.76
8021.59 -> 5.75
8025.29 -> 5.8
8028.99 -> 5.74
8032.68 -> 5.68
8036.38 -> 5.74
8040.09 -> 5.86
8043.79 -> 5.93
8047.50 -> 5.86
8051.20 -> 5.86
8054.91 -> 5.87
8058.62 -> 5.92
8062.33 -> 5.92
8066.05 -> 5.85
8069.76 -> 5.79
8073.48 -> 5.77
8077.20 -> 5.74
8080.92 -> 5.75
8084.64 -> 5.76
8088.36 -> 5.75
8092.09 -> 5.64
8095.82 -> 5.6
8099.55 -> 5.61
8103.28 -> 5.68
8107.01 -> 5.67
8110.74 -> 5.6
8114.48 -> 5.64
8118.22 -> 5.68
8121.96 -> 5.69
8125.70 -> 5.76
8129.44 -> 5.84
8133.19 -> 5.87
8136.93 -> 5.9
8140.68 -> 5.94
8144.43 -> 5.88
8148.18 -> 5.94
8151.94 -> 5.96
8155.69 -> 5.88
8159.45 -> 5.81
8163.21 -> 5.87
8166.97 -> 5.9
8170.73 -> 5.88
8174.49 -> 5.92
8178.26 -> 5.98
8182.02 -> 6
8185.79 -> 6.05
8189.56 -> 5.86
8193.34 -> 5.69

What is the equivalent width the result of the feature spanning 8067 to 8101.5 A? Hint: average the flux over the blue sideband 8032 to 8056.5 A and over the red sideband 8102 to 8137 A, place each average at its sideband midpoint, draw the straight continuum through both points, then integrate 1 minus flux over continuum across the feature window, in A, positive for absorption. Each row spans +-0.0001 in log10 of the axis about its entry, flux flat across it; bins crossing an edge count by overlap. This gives 0.4 A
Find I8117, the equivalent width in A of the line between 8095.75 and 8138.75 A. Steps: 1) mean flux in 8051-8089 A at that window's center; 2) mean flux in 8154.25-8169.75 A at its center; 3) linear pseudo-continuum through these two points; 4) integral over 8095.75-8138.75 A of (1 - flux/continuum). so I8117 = 0.9 A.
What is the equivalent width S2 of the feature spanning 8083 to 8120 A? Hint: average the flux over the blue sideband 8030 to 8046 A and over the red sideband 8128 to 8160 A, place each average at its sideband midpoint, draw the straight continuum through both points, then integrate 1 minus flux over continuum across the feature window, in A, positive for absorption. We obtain 1.2 A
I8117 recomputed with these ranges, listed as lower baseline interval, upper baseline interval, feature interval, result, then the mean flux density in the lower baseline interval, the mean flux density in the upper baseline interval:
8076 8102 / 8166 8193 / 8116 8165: -0.2 A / 5.69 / 5.93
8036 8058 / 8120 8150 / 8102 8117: 0.5 A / 5.86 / 5.85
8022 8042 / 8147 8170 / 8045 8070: -0.4 A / 5.76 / 5.89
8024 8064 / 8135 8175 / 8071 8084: 0.2 A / 5.84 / 5.9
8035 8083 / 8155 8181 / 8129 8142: 0.0 A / 5.84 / 5.9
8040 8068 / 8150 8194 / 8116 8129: 0.4 A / 5.89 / 5.9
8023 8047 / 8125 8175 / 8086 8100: 0.4 A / 5.79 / 5.88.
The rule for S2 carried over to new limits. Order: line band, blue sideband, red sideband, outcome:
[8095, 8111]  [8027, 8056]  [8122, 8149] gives 0.6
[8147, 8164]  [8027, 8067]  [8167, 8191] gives 0.1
